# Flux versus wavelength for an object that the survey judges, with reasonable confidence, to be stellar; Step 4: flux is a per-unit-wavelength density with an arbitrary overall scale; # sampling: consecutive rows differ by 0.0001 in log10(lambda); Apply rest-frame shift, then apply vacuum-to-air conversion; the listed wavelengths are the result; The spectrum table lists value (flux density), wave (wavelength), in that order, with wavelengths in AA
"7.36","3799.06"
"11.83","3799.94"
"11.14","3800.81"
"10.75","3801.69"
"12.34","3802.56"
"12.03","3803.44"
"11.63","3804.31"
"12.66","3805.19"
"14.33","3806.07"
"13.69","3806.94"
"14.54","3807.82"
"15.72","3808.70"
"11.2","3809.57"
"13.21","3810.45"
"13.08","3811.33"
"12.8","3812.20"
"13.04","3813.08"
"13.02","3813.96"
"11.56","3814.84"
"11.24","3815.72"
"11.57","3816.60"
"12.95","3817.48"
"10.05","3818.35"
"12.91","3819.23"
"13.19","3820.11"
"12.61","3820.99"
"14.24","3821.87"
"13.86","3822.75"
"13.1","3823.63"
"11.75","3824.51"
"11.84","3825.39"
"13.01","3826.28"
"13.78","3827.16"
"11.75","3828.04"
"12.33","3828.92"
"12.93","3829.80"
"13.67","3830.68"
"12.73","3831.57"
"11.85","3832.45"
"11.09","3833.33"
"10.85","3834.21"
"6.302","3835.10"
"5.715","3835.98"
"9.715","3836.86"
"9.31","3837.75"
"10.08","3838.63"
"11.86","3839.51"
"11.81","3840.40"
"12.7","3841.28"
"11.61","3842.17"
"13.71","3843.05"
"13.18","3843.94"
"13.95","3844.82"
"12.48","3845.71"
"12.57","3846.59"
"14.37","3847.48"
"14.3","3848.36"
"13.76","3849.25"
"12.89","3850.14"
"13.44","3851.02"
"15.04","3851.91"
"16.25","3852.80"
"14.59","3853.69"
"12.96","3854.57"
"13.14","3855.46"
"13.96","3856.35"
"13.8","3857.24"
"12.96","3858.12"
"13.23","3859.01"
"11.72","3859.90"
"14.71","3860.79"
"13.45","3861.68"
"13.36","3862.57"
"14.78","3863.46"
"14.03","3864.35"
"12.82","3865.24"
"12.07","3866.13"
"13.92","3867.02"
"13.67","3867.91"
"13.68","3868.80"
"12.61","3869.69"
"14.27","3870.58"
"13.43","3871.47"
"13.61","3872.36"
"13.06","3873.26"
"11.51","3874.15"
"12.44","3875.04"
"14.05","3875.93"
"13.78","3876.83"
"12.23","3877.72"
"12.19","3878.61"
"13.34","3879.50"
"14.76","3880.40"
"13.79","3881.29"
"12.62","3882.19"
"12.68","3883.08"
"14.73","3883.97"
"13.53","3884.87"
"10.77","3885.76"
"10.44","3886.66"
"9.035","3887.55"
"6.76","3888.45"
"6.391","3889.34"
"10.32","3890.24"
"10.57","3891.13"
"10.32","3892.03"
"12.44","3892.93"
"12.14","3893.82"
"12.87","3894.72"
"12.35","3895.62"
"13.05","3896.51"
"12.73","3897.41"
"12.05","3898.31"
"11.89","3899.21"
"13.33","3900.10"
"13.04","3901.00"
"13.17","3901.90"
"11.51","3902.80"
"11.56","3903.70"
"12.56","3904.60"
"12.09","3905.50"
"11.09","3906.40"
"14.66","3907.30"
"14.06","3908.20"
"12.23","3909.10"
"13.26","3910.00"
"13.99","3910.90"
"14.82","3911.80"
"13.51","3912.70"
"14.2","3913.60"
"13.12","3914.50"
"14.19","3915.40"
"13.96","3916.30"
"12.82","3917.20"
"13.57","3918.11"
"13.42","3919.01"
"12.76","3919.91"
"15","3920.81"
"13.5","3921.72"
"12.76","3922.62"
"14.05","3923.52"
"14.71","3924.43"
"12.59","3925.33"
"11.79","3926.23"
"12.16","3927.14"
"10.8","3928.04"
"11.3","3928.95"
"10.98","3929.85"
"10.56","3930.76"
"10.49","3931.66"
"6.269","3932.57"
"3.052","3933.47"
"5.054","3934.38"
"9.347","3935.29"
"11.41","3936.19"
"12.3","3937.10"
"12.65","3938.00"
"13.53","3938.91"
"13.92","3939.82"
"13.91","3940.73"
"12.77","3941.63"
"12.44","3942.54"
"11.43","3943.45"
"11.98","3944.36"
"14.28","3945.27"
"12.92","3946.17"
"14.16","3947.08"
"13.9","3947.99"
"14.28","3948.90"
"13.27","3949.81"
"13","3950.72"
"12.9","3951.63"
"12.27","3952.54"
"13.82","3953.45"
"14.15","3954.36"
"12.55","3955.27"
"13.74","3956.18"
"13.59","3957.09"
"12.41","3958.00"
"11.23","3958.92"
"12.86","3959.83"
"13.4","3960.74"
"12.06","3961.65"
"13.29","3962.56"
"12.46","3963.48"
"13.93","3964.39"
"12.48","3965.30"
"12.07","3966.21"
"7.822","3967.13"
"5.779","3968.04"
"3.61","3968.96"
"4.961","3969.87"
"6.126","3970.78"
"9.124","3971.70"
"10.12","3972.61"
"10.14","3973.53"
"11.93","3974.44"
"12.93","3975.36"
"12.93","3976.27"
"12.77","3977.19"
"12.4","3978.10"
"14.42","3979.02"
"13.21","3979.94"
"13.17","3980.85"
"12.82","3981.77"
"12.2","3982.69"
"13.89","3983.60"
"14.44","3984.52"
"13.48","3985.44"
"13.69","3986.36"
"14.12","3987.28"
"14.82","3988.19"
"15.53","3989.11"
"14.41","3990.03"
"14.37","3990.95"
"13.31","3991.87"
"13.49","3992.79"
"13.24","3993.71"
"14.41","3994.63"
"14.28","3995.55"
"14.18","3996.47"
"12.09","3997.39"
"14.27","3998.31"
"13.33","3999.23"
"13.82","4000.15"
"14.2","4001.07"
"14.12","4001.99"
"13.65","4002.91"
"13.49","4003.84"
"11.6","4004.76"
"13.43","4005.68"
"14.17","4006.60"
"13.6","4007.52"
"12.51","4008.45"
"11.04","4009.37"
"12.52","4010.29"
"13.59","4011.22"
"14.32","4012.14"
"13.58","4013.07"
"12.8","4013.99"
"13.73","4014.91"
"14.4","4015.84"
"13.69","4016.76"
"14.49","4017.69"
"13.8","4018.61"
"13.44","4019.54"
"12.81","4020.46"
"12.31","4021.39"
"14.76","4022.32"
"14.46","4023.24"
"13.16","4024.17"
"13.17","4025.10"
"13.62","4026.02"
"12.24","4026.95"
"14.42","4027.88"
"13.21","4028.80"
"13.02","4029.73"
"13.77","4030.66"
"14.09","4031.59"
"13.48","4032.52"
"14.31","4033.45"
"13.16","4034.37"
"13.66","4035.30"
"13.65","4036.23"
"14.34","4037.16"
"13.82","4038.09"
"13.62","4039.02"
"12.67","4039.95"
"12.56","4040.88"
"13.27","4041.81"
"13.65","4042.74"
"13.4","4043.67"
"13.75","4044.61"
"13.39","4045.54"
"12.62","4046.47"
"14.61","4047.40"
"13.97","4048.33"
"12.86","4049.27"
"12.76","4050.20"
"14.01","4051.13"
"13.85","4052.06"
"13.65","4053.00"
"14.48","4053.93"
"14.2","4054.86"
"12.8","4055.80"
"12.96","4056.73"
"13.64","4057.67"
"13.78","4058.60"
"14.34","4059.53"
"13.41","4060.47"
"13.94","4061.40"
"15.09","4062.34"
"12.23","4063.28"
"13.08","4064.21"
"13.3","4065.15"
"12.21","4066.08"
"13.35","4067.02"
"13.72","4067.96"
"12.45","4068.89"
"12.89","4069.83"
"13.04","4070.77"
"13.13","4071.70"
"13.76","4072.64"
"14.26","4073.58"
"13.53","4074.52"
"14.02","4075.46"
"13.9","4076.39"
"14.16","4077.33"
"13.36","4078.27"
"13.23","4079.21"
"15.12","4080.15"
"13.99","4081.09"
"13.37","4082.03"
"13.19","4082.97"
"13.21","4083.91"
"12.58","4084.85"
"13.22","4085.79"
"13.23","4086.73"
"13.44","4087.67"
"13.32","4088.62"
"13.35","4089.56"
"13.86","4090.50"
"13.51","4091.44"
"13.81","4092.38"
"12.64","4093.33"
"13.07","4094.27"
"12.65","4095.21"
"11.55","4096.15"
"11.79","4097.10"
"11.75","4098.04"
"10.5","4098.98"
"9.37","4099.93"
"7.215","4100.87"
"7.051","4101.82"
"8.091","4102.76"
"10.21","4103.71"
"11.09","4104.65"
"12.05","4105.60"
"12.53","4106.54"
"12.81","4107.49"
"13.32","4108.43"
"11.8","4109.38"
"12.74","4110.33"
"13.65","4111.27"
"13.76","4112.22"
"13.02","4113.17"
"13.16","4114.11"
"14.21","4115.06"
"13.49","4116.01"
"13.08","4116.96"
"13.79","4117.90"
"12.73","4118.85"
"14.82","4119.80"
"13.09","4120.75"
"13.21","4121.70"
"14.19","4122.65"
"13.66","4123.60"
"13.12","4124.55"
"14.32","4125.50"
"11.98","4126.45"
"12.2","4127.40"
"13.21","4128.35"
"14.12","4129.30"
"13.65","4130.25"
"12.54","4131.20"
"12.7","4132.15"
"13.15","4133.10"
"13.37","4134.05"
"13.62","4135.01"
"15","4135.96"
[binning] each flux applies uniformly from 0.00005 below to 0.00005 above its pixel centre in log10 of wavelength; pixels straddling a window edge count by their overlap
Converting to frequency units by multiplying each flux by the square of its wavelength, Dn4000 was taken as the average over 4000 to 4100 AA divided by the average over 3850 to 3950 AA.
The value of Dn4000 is 1.15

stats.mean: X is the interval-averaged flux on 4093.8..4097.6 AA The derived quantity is 12.3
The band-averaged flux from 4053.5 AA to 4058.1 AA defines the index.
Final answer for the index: 13.6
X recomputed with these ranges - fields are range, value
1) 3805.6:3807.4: 14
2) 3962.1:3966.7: 12.8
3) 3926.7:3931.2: 11.2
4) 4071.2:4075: 13.7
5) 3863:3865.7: 13.9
